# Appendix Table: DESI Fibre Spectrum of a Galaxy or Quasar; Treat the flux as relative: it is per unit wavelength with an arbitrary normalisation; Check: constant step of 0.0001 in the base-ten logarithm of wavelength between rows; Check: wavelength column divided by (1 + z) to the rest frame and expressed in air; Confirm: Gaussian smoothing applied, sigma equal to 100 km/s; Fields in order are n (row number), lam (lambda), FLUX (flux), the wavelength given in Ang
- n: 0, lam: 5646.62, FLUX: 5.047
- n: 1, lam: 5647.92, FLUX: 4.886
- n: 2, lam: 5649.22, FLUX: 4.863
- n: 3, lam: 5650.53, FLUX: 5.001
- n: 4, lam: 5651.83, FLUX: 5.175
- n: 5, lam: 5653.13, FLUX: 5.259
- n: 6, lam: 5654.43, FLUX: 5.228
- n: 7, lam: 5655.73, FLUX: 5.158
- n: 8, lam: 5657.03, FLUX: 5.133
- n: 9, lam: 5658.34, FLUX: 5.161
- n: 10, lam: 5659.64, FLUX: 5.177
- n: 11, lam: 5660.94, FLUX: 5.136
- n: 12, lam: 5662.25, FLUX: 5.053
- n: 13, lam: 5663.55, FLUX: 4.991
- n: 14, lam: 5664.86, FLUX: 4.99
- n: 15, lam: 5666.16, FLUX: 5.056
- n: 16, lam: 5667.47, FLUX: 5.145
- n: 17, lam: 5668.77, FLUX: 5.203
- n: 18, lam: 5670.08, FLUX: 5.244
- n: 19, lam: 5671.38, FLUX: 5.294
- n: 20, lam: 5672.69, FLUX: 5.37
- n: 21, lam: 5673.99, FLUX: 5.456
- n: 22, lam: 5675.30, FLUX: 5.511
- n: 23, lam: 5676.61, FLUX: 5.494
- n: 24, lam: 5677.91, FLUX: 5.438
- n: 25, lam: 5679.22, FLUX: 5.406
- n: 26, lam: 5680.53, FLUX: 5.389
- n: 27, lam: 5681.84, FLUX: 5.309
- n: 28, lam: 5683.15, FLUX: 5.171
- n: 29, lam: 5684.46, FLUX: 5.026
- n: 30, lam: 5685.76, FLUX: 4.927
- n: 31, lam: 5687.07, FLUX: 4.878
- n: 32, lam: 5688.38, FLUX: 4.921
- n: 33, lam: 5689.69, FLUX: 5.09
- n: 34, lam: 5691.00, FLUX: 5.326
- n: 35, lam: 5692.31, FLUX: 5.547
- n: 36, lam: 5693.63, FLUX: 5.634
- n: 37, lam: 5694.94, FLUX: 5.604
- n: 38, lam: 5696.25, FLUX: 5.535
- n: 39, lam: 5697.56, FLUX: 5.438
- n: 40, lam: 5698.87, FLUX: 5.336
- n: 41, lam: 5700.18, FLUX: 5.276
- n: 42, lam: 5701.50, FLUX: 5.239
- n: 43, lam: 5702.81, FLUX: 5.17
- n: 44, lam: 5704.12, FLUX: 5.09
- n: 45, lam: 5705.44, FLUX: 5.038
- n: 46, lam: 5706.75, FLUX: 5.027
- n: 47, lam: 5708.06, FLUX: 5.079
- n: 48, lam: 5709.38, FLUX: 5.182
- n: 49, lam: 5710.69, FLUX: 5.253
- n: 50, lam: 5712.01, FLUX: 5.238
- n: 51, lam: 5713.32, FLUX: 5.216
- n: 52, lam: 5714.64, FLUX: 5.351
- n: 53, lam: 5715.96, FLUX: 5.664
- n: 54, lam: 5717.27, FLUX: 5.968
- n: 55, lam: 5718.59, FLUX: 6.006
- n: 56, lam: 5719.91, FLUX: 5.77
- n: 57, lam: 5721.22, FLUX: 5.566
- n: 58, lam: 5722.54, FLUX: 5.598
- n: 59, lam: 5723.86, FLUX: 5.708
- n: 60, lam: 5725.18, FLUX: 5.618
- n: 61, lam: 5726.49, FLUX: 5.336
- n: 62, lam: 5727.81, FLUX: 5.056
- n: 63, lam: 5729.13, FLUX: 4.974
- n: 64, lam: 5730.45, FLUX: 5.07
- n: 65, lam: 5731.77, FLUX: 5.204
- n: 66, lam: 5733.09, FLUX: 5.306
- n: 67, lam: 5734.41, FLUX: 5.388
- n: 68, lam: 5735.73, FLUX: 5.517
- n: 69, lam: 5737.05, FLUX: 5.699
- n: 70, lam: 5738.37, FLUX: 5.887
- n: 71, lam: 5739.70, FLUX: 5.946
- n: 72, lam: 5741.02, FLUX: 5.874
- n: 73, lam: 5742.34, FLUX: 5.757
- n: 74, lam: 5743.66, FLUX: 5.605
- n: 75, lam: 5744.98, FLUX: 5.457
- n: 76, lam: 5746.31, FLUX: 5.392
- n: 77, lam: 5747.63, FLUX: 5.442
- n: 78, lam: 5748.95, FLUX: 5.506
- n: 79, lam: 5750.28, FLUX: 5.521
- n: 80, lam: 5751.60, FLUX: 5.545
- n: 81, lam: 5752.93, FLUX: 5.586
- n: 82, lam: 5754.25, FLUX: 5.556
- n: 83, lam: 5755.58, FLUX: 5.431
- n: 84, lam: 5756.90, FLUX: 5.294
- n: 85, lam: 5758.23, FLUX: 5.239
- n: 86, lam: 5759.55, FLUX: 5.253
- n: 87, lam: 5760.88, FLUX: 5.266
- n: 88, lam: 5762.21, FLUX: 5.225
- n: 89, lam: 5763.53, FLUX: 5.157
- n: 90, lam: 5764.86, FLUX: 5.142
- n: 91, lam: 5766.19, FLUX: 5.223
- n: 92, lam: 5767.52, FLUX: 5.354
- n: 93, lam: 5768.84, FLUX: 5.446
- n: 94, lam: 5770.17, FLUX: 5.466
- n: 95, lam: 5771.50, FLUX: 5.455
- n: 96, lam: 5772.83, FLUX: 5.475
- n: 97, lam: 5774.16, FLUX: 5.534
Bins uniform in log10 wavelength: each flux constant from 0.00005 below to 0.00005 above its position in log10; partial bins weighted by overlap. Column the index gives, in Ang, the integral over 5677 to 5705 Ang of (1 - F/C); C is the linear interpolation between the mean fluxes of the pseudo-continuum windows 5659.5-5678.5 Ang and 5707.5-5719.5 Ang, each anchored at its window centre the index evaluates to 0.35 Ang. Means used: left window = 5.24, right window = 5.45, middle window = 5.27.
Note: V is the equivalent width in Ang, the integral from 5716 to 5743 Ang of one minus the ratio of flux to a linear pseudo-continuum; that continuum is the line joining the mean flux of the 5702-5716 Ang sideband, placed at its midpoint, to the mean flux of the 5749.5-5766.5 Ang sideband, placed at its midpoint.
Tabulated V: -1.6 Ang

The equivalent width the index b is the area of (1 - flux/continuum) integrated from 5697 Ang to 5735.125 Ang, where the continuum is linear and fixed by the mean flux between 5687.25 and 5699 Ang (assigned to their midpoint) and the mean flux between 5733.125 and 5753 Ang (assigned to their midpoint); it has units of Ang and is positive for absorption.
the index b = 0.8 Ang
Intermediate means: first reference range 5.36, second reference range 5.6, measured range 5.35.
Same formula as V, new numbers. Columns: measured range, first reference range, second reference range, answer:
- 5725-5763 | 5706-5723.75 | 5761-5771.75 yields -0.5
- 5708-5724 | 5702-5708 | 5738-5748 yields -0.8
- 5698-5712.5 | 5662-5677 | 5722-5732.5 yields 0.3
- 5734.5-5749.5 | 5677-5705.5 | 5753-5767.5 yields -1.0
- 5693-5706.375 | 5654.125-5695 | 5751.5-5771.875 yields -0.2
